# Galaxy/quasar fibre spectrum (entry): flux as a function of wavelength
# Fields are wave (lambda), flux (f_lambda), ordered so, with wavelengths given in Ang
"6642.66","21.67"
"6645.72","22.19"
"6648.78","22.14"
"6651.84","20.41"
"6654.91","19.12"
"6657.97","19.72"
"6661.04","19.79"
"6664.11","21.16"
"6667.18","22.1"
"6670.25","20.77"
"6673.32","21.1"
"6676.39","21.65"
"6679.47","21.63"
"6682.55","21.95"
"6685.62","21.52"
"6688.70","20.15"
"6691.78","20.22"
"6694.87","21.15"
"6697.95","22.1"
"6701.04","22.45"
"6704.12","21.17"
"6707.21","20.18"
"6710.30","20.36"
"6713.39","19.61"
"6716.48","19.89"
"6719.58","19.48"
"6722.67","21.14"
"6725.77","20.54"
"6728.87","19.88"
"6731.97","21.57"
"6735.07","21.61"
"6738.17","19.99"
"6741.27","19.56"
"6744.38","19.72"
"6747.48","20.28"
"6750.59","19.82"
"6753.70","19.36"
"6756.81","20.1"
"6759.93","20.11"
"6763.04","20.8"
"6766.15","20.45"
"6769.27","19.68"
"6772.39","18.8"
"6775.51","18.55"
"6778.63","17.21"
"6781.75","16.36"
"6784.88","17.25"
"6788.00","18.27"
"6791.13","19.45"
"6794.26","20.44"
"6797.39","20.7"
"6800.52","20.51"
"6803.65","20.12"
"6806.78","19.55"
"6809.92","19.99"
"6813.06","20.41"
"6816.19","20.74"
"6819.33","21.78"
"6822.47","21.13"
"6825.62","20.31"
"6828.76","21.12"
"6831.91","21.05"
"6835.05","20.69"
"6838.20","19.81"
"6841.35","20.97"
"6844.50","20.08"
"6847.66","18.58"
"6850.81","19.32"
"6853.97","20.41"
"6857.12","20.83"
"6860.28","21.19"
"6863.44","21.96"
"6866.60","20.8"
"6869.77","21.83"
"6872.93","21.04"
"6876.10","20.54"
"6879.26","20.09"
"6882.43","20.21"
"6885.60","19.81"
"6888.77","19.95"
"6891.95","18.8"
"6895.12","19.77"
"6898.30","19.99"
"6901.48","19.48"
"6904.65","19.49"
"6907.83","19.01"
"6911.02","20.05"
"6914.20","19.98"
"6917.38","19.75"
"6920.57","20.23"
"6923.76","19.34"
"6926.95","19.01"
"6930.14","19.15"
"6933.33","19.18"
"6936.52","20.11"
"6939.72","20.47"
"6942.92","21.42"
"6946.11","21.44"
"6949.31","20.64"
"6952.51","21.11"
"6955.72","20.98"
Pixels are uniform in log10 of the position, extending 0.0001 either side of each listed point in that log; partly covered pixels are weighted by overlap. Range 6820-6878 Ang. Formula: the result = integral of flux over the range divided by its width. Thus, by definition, 20.7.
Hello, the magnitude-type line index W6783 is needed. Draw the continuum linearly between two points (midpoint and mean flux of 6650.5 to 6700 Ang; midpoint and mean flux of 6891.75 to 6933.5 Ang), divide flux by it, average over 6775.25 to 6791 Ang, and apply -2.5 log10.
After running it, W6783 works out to 0.154 mag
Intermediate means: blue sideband 20.9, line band 17.6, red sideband 19.6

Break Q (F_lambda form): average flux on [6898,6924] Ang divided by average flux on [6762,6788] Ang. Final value 1.06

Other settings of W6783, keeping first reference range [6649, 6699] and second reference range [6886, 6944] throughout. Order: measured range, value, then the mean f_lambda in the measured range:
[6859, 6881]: -0.06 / 21.1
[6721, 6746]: 0.01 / 20.5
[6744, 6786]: 0.07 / 19.2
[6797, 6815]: 0.00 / 20.2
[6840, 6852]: 0.02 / 19.7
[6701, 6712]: 0.00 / 20.8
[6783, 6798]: 0.07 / 19.1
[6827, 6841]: -0.03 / 20.7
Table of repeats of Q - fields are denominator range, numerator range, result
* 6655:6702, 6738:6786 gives 0.91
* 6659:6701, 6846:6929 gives 0.95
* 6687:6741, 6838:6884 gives 0.99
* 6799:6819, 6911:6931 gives 0.97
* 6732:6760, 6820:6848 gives 1.02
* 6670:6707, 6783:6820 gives 0.93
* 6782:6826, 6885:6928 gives 0.98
